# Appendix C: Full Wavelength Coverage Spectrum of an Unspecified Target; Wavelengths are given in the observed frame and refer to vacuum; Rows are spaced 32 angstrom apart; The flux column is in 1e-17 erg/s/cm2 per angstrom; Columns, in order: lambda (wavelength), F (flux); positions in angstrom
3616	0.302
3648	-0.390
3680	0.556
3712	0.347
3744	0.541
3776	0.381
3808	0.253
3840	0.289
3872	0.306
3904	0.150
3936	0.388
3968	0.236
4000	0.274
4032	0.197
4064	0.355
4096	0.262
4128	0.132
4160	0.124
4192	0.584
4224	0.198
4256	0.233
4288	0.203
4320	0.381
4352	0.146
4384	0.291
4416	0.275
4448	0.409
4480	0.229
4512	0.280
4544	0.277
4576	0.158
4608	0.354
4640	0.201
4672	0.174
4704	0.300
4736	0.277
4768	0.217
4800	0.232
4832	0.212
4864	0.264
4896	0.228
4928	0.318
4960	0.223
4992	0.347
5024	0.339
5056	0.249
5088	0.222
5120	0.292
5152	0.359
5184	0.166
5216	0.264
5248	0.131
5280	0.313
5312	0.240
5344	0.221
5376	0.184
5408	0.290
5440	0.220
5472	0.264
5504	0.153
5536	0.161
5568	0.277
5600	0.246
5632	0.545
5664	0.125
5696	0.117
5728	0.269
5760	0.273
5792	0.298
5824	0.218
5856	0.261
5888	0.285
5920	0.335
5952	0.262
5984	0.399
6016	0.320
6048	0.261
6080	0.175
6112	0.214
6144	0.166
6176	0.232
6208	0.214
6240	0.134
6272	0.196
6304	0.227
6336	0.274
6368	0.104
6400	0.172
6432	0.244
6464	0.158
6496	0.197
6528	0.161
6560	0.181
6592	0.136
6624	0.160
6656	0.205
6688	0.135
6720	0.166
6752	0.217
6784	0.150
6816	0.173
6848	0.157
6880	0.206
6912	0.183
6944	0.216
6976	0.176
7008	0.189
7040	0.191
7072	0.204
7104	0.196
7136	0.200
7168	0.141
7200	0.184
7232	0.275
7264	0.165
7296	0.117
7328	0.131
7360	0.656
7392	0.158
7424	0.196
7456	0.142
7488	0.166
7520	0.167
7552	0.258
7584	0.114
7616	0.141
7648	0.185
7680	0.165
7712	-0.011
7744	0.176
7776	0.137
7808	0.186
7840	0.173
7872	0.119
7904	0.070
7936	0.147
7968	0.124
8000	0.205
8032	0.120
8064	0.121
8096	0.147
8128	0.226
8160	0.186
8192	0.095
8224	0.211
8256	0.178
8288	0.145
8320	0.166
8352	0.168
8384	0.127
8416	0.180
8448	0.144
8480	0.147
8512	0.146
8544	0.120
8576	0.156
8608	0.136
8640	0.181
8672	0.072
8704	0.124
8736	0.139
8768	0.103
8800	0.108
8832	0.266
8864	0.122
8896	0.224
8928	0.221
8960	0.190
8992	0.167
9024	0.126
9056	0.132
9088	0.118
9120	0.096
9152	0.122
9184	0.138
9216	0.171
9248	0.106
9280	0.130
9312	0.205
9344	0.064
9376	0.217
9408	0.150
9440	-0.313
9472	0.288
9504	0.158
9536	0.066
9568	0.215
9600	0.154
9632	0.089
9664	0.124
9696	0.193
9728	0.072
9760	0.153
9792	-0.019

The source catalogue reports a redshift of 0.122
